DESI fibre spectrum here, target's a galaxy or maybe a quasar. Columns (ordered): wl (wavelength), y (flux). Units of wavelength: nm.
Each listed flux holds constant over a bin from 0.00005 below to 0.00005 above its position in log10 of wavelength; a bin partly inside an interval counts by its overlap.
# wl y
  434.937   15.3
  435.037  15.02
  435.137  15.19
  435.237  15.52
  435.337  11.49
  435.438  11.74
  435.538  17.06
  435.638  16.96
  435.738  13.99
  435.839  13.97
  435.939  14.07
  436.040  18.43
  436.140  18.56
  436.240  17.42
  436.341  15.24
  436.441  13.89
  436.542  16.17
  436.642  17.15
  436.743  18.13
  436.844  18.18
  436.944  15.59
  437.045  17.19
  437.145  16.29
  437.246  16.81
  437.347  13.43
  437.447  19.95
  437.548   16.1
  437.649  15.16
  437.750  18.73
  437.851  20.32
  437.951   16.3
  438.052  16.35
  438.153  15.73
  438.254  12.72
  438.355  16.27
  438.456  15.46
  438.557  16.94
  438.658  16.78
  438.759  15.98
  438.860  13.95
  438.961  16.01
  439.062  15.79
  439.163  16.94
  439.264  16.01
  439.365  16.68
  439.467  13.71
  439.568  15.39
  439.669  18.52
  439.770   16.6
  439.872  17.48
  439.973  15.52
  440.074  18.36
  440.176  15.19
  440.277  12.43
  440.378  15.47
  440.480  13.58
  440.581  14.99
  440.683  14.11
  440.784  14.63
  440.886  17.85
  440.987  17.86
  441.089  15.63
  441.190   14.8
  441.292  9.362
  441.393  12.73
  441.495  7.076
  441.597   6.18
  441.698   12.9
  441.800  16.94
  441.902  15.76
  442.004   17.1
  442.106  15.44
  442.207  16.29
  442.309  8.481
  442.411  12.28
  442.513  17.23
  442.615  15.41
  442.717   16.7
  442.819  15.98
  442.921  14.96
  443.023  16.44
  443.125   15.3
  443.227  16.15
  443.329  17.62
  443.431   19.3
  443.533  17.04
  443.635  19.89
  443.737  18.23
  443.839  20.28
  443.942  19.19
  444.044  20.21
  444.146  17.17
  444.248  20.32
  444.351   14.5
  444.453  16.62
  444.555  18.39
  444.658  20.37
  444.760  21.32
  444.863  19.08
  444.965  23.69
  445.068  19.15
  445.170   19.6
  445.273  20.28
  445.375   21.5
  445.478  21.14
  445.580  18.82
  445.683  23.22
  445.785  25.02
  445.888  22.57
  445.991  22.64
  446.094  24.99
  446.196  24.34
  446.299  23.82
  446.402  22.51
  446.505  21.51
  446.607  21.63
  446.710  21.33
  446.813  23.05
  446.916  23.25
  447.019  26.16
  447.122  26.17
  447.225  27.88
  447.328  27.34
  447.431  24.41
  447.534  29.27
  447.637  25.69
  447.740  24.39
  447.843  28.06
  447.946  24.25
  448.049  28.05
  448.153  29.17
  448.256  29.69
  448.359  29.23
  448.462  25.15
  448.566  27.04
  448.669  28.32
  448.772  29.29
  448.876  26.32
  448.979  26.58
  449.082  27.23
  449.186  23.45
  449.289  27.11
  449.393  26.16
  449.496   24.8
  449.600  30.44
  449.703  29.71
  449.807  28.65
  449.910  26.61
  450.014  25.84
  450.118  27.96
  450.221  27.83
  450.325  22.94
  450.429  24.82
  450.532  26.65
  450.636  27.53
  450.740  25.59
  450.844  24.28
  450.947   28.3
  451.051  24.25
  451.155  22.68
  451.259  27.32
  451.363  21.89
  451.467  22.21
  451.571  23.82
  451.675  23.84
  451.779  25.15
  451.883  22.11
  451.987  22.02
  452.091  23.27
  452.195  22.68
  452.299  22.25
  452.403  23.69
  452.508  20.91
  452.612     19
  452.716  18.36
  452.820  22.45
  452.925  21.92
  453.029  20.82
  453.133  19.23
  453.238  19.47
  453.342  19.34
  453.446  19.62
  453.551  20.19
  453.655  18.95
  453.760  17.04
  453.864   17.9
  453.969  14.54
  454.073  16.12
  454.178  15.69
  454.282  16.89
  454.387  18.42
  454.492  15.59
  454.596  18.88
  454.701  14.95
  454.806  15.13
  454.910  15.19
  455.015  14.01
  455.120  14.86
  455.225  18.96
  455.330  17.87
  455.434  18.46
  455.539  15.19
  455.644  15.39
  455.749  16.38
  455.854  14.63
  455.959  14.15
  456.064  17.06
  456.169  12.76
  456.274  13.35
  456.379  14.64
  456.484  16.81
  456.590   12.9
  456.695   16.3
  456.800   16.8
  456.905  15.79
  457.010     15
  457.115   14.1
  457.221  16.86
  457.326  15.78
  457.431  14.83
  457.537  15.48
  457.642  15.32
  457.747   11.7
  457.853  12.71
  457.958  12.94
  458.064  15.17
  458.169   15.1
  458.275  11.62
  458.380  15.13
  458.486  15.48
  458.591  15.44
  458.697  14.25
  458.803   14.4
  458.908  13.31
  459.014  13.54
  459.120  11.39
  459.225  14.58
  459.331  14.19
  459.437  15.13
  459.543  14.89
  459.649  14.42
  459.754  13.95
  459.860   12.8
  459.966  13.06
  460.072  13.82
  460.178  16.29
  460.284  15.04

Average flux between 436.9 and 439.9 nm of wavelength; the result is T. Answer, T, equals 16.3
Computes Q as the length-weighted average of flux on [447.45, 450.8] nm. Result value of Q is 27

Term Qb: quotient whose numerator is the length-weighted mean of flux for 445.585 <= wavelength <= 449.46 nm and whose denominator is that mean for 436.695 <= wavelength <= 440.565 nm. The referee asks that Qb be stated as 1.57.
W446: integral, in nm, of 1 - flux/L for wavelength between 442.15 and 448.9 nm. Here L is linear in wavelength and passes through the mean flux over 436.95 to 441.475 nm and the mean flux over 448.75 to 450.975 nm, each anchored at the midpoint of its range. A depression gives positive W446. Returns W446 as 0.26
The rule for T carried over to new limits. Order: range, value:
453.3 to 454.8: 17.3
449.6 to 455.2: 21.6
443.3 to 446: 19.9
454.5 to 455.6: 16.3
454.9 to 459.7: 14.9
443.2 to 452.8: 23.6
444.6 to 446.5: 21.9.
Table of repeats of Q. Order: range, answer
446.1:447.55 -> 24.4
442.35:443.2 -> 15.5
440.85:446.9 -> 18.1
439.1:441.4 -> 15.4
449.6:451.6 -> 25.9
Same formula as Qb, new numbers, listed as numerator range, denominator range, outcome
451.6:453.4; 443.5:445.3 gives 1.12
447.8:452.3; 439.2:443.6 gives 1.72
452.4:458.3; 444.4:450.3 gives 0.67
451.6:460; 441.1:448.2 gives 0.85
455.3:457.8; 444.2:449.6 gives 0.64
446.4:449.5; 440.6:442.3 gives 1.87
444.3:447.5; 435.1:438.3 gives 1.38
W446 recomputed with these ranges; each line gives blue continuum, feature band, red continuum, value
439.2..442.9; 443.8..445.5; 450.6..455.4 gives -0.32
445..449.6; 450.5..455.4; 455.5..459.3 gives -0.30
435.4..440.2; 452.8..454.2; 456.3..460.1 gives -0.37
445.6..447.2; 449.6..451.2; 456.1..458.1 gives -0.49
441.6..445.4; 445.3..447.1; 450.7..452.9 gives -0.34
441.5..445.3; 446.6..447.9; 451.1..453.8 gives -0.45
